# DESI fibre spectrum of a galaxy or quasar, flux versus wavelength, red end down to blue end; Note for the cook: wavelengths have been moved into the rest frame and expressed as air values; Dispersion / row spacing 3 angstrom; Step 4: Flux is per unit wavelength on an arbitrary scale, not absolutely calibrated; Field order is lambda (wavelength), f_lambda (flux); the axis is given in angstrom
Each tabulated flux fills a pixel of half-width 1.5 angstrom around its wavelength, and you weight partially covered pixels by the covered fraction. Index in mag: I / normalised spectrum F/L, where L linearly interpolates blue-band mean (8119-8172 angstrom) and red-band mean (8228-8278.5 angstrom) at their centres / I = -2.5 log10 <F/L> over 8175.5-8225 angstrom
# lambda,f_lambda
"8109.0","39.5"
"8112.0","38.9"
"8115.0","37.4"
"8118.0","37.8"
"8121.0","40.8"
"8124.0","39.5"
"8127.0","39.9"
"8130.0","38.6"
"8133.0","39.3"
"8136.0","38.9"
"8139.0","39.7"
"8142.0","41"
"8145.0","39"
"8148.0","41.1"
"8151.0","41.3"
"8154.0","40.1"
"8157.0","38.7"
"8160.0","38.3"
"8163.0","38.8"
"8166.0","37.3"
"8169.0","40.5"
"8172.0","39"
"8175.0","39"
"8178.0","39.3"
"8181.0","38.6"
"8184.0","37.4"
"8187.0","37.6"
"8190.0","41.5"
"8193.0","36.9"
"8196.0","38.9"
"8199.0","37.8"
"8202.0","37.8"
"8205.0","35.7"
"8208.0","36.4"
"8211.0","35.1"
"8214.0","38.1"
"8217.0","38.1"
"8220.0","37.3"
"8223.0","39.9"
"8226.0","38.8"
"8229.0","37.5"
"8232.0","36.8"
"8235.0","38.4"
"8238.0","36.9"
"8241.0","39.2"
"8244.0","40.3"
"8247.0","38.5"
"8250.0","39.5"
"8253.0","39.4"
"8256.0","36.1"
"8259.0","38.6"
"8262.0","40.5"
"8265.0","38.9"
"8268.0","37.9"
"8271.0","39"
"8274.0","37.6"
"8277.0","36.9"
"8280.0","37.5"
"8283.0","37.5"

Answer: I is 0.03 mag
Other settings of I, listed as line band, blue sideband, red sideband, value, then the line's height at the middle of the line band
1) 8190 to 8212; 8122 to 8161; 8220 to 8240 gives 0.04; 38.6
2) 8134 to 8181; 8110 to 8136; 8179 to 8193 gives -0.02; 38.8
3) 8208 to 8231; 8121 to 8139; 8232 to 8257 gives 0.03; 38.7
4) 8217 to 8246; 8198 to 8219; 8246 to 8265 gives -0.01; 37.9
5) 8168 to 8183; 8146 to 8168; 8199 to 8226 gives -0.01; 38.7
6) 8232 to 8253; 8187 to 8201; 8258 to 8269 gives 0.01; 38.9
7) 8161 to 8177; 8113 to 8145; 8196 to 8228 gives -0.01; 38.4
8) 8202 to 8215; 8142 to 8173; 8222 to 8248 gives 0.07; 38.8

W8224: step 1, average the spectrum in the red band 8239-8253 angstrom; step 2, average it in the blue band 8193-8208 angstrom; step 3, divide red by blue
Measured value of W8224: 1.1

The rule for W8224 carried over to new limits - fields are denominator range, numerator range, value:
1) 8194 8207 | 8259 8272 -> 1.04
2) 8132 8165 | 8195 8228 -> 0.95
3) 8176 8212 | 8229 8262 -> 1.02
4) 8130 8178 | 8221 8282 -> 0.97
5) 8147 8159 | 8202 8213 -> 0.90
